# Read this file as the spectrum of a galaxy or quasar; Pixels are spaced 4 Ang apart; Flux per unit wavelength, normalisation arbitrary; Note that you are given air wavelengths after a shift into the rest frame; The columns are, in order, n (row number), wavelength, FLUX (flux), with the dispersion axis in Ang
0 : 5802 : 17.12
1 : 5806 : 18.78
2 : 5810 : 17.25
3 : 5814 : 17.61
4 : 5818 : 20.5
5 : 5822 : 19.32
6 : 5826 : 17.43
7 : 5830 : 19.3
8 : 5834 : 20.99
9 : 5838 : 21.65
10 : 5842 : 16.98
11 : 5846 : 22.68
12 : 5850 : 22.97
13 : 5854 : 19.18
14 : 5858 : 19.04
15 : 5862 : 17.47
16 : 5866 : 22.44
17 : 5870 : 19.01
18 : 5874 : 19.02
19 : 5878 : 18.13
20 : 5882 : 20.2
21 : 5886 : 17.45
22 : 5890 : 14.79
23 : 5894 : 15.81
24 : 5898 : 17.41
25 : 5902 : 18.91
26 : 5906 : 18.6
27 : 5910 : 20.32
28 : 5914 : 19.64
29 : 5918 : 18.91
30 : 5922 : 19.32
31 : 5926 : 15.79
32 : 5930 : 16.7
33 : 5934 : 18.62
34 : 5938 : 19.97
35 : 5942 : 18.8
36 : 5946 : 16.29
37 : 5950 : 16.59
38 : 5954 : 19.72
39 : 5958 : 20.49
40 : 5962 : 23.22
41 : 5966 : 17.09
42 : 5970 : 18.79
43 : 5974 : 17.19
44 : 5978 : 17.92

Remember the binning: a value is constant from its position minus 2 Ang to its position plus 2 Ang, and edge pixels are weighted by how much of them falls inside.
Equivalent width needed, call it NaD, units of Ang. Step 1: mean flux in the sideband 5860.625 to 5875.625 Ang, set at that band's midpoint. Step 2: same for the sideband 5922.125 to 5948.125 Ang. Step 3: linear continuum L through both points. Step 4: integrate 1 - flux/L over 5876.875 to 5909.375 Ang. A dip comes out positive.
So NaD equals 2.0 Ang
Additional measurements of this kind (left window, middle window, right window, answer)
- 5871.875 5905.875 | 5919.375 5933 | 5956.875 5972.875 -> 0.9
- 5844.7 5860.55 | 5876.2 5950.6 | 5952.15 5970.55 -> 8.3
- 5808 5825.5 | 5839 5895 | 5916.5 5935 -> -2.5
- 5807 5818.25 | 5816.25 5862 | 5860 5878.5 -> -2.9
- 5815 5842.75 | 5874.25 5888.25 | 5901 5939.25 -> 0.3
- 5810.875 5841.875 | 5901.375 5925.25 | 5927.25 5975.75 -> -0.4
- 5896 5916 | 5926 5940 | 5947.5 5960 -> 0.6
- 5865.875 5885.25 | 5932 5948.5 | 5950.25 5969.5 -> 1.1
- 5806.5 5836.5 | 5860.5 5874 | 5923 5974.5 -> -0.6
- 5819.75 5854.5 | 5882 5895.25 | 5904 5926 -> 1.9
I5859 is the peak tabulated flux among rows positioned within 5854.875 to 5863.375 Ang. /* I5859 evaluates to 19.04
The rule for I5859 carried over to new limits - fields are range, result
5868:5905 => 20.2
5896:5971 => 23.22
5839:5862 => 22.97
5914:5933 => 19.64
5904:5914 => 20.32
